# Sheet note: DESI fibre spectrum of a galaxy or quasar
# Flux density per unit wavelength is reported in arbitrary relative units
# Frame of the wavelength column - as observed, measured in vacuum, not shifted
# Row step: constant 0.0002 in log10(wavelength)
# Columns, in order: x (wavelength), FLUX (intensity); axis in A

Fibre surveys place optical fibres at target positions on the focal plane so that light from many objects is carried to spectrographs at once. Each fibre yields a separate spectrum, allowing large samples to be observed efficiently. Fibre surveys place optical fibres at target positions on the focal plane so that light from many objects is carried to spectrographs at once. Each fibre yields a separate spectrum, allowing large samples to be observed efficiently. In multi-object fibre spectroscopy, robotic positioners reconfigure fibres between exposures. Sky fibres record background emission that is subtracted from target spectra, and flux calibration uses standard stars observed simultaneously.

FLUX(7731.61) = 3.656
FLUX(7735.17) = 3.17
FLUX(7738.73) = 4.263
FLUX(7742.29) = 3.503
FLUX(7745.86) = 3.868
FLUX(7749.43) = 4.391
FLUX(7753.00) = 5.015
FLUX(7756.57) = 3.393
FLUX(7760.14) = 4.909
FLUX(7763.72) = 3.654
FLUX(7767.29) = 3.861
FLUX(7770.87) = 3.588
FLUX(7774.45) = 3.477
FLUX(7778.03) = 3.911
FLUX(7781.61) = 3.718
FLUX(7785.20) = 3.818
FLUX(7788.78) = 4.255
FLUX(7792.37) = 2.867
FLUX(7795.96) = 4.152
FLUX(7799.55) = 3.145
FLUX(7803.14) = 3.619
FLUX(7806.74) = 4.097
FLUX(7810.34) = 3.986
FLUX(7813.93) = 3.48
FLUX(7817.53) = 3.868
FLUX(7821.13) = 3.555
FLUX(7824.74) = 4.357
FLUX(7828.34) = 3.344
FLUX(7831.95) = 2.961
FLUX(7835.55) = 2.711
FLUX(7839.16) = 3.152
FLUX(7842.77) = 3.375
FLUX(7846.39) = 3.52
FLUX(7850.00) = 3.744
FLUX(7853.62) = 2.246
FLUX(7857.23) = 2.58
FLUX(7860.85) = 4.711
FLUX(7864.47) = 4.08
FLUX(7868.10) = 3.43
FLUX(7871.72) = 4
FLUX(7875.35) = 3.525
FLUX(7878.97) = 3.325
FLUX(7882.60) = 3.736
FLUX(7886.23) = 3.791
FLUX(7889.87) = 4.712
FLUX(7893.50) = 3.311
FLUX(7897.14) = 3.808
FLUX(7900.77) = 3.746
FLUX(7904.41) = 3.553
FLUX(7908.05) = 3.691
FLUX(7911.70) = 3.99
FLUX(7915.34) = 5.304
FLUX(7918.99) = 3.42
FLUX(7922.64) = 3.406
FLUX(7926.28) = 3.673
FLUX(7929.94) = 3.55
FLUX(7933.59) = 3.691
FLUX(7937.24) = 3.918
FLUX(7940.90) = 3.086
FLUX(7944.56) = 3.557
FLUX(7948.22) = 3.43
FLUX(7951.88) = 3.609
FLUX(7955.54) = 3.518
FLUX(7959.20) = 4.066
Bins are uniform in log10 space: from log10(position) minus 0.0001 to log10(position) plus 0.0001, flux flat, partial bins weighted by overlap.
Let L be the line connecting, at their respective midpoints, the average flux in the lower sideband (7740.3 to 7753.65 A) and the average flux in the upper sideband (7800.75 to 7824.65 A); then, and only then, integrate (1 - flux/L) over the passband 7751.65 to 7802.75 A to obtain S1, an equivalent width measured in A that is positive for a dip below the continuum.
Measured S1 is 2.0 A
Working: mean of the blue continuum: 4.13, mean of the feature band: 3.82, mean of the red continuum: 3.79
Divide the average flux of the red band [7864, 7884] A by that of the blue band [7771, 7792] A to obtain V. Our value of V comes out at 0.97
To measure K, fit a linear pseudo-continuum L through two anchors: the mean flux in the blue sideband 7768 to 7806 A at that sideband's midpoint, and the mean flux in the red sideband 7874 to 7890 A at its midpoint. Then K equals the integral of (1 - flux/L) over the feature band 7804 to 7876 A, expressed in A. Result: 3.3 A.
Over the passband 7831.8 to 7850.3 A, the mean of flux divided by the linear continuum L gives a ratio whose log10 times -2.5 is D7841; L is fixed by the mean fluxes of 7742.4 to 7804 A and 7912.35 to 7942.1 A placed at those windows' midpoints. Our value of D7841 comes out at 0.183 mag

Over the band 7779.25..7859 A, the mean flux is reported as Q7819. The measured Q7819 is 3.48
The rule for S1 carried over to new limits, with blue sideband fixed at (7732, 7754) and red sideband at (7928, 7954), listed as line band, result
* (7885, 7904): -1.1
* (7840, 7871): 2.2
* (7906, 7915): -1.1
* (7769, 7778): 0.7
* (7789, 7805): 1.4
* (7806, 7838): 2.0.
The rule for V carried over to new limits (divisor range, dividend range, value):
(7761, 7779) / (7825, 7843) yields 0.85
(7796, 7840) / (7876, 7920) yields 1.09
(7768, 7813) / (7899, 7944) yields 1.01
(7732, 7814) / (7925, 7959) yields 0.93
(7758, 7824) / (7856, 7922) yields 1.01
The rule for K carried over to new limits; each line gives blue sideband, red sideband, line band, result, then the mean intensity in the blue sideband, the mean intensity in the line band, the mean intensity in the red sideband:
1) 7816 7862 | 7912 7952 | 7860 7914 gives -4.3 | 3.37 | 3.82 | 3.71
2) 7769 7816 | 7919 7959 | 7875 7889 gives -0.2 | 3.7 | 3.68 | 3.56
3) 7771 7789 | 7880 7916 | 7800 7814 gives 0.1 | 3.78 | 3.77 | 3.91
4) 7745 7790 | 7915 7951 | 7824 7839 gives 2.3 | 3.99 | 3.25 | 3.63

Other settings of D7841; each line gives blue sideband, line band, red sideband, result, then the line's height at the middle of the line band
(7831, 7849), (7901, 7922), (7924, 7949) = -0.140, 3.46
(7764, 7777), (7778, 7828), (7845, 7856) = -0.095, 3.44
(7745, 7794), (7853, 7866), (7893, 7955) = 0.086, 3.79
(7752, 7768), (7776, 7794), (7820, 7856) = 0.044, 3.87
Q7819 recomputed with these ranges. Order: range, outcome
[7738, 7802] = 3.87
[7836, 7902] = 3.58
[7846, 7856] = 3.09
